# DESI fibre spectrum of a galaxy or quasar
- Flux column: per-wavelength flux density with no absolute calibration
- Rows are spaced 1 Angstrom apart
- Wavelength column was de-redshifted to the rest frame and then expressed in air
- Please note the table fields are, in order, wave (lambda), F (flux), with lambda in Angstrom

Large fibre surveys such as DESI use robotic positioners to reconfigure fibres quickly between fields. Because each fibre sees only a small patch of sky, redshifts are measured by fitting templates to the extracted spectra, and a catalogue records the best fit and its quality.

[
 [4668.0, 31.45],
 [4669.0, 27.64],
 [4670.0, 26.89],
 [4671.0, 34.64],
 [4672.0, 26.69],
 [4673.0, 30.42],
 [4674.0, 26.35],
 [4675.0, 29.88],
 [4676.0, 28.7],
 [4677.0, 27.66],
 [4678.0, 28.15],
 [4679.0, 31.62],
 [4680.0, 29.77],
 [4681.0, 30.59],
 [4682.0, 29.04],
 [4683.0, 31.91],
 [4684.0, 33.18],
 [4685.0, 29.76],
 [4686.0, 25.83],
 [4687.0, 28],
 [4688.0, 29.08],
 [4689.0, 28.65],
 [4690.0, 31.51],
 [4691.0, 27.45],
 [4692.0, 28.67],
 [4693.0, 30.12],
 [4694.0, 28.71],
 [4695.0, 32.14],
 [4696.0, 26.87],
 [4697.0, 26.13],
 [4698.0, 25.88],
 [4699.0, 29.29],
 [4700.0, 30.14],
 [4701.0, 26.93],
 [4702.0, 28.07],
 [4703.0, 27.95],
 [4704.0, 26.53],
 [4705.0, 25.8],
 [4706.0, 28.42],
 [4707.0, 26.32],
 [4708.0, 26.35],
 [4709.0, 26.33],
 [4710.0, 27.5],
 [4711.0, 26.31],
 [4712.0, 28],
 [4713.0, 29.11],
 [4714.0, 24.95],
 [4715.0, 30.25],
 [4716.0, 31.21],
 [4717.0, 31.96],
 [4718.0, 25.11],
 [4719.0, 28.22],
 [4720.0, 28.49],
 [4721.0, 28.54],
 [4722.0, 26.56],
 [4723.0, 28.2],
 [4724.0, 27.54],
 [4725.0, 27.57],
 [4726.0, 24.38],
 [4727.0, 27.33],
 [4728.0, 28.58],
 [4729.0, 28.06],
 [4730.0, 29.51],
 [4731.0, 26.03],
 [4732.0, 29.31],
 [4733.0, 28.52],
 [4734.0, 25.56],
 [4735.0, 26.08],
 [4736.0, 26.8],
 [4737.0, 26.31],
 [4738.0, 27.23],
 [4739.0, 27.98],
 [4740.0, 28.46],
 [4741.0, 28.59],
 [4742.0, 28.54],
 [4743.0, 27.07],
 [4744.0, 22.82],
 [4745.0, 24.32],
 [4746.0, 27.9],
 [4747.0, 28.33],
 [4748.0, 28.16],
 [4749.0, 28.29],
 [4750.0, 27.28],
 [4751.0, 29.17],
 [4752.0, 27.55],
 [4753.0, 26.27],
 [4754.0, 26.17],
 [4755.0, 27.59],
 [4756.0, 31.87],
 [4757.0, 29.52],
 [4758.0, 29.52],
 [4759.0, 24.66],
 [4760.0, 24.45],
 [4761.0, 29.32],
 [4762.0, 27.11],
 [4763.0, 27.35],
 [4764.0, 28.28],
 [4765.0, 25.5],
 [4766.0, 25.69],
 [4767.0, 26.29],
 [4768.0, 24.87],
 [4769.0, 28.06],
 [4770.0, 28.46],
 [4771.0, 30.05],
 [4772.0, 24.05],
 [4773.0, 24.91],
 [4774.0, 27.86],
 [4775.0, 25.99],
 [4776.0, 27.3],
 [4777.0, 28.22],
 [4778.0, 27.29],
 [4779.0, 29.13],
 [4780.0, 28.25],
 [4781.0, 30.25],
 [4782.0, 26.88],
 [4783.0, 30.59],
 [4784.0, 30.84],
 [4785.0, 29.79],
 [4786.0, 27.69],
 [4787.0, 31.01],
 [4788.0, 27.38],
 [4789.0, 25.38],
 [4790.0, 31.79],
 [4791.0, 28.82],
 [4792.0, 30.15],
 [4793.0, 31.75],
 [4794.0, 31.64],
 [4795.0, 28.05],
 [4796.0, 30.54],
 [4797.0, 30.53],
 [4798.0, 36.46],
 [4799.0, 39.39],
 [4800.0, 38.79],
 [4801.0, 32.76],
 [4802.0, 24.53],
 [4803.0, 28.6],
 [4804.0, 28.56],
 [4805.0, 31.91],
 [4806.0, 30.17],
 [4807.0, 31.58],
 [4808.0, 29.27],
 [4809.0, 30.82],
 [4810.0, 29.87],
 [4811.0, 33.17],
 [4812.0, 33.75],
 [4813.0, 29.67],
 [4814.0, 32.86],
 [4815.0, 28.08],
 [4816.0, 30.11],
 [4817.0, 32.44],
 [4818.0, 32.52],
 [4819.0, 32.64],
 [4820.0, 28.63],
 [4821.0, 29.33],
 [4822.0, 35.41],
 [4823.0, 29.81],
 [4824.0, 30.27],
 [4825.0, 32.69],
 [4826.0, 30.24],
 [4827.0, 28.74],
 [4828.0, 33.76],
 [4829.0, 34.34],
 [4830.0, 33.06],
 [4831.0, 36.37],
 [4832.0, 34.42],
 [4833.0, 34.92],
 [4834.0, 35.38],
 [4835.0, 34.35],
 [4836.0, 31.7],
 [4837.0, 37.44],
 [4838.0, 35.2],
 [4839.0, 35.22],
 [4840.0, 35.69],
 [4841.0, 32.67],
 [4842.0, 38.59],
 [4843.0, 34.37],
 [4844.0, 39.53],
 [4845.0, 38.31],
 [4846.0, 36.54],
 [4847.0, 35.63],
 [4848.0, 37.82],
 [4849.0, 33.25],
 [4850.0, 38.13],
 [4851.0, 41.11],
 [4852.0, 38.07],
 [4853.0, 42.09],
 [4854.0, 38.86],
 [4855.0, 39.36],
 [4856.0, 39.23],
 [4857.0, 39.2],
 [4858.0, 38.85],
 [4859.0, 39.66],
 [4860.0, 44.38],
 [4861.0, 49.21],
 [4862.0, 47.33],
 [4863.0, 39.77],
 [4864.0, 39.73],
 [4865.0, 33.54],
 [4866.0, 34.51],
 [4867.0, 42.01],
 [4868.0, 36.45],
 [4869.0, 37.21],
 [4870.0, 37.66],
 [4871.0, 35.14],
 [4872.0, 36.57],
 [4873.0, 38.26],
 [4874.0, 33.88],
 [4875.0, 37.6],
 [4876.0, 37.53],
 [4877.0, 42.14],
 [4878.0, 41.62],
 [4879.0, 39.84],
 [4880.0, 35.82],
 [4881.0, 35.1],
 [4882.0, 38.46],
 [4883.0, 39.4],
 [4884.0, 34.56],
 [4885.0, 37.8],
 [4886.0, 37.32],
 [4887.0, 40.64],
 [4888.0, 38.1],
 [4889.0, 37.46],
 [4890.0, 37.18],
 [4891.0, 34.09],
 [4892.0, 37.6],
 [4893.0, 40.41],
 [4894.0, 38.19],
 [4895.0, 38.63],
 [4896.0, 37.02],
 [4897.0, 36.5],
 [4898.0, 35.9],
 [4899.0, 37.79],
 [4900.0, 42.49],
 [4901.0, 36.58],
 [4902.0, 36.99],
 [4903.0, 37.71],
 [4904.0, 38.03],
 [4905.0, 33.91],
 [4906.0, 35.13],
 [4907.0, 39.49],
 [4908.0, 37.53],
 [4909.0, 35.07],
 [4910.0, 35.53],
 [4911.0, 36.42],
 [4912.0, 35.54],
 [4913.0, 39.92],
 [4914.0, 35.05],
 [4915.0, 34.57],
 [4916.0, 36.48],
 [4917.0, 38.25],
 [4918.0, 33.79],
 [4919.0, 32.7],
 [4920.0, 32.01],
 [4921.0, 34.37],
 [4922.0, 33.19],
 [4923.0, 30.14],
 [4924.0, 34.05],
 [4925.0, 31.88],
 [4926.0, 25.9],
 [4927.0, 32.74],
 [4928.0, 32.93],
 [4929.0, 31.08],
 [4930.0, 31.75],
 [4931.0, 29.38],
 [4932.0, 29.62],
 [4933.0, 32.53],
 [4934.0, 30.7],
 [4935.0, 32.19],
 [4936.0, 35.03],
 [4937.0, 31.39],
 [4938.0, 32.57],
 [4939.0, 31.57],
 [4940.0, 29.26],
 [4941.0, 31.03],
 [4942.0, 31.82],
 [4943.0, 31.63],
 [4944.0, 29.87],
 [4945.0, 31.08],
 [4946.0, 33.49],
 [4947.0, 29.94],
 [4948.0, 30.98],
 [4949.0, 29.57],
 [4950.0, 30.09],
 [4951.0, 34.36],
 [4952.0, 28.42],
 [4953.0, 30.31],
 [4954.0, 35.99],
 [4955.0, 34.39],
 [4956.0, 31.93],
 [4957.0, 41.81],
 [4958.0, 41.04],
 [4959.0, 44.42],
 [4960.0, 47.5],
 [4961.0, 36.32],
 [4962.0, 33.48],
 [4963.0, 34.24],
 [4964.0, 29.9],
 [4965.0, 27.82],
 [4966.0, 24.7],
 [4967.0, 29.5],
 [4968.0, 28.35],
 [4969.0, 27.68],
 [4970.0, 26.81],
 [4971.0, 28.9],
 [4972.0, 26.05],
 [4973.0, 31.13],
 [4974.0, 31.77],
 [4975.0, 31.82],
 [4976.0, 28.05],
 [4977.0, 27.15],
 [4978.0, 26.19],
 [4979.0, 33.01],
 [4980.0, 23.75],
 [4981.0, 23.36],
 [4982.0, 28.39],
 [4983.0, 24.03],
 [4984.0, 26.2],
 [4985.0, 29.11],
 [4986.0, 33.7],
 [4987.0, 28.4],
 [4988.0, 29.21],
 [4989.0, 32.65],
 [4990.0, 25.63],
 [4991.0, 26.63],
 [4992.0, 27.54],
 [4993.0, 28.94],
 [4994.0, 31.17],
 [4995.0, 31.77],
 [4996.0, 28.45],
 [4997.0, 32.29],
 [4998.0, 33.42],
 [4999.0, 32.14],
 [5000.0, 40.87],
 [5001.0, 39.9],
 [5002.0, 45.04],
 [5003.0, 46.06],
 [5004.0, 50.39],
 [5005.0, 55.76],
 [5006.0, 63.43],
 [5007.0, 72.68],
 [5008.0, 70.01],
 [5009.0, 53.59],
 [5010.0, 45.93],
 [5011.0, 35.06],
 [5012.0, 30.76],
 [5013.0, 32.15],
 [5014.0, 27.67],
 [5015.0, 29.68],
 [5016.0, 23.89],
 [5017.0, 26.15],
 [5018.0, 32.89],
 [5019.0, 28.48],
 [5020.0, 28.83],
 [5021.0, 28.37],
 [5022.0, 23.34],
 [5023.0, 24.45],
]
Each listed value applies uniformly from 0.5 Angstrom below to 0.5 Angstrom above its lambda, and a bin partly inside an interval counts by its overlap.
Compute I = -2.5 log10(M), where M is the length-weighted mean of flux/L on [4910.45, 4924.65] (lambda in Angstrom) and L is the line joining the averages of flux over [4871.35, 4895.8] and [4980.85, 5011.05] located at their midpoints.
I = 0.094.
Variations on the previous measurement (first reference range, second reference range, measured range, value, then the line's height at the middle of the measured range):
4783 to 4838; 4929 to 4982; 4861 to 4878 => -0.22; 31.5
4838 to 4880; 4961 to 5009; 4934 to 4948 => 0.13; 35.5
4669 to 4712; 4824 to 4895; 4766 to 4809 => 0.14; 33.6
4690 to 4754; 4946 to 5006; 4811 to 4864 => -0.19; 29.9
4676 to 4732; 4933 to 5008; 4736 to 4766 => 0.07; 29.2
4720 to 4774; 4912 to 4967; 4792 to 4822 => -0.08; 29.1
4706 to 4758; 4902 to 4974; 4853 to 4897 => -0.22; 31.4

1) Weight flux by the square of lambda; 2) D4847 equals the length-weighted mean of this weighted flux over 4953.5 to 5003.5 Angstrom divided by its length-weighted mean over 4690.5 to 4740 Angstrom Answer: 1.28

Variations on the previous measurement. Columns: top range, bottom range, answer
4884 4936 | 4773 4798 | 1.28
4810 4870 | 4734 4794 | 1.33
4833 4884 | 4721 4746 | 1.47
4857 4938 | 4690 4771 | 1.41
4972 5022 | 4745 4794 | 1.35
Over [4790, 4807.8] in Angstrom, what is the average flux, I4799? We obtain 31.4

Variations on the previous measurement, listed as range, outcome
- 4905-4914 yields 36.6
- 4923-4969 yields 32.3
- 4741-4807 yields 28.6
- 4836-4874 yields 38.1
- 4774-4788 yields 28.6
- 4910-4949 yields 32.5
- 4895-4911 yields 37.1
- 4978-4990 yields 28.1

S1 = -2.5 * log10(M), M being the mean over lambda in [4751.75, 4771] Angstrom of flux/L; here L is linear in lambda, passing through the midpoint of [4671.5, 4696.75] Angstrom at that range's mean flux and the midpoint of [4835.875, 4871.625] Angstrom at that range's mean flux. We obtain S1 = 0.21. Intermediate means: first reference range 29.2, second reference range 38.2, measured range 27.4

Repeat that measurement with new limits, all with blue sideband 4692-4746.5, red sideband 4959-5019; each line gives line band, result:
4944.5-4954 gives 0.07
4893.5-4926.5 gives -0.11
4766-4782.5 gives 0.06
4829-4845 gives -0.16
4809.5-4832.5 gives -0.06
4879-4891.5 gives -0.18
